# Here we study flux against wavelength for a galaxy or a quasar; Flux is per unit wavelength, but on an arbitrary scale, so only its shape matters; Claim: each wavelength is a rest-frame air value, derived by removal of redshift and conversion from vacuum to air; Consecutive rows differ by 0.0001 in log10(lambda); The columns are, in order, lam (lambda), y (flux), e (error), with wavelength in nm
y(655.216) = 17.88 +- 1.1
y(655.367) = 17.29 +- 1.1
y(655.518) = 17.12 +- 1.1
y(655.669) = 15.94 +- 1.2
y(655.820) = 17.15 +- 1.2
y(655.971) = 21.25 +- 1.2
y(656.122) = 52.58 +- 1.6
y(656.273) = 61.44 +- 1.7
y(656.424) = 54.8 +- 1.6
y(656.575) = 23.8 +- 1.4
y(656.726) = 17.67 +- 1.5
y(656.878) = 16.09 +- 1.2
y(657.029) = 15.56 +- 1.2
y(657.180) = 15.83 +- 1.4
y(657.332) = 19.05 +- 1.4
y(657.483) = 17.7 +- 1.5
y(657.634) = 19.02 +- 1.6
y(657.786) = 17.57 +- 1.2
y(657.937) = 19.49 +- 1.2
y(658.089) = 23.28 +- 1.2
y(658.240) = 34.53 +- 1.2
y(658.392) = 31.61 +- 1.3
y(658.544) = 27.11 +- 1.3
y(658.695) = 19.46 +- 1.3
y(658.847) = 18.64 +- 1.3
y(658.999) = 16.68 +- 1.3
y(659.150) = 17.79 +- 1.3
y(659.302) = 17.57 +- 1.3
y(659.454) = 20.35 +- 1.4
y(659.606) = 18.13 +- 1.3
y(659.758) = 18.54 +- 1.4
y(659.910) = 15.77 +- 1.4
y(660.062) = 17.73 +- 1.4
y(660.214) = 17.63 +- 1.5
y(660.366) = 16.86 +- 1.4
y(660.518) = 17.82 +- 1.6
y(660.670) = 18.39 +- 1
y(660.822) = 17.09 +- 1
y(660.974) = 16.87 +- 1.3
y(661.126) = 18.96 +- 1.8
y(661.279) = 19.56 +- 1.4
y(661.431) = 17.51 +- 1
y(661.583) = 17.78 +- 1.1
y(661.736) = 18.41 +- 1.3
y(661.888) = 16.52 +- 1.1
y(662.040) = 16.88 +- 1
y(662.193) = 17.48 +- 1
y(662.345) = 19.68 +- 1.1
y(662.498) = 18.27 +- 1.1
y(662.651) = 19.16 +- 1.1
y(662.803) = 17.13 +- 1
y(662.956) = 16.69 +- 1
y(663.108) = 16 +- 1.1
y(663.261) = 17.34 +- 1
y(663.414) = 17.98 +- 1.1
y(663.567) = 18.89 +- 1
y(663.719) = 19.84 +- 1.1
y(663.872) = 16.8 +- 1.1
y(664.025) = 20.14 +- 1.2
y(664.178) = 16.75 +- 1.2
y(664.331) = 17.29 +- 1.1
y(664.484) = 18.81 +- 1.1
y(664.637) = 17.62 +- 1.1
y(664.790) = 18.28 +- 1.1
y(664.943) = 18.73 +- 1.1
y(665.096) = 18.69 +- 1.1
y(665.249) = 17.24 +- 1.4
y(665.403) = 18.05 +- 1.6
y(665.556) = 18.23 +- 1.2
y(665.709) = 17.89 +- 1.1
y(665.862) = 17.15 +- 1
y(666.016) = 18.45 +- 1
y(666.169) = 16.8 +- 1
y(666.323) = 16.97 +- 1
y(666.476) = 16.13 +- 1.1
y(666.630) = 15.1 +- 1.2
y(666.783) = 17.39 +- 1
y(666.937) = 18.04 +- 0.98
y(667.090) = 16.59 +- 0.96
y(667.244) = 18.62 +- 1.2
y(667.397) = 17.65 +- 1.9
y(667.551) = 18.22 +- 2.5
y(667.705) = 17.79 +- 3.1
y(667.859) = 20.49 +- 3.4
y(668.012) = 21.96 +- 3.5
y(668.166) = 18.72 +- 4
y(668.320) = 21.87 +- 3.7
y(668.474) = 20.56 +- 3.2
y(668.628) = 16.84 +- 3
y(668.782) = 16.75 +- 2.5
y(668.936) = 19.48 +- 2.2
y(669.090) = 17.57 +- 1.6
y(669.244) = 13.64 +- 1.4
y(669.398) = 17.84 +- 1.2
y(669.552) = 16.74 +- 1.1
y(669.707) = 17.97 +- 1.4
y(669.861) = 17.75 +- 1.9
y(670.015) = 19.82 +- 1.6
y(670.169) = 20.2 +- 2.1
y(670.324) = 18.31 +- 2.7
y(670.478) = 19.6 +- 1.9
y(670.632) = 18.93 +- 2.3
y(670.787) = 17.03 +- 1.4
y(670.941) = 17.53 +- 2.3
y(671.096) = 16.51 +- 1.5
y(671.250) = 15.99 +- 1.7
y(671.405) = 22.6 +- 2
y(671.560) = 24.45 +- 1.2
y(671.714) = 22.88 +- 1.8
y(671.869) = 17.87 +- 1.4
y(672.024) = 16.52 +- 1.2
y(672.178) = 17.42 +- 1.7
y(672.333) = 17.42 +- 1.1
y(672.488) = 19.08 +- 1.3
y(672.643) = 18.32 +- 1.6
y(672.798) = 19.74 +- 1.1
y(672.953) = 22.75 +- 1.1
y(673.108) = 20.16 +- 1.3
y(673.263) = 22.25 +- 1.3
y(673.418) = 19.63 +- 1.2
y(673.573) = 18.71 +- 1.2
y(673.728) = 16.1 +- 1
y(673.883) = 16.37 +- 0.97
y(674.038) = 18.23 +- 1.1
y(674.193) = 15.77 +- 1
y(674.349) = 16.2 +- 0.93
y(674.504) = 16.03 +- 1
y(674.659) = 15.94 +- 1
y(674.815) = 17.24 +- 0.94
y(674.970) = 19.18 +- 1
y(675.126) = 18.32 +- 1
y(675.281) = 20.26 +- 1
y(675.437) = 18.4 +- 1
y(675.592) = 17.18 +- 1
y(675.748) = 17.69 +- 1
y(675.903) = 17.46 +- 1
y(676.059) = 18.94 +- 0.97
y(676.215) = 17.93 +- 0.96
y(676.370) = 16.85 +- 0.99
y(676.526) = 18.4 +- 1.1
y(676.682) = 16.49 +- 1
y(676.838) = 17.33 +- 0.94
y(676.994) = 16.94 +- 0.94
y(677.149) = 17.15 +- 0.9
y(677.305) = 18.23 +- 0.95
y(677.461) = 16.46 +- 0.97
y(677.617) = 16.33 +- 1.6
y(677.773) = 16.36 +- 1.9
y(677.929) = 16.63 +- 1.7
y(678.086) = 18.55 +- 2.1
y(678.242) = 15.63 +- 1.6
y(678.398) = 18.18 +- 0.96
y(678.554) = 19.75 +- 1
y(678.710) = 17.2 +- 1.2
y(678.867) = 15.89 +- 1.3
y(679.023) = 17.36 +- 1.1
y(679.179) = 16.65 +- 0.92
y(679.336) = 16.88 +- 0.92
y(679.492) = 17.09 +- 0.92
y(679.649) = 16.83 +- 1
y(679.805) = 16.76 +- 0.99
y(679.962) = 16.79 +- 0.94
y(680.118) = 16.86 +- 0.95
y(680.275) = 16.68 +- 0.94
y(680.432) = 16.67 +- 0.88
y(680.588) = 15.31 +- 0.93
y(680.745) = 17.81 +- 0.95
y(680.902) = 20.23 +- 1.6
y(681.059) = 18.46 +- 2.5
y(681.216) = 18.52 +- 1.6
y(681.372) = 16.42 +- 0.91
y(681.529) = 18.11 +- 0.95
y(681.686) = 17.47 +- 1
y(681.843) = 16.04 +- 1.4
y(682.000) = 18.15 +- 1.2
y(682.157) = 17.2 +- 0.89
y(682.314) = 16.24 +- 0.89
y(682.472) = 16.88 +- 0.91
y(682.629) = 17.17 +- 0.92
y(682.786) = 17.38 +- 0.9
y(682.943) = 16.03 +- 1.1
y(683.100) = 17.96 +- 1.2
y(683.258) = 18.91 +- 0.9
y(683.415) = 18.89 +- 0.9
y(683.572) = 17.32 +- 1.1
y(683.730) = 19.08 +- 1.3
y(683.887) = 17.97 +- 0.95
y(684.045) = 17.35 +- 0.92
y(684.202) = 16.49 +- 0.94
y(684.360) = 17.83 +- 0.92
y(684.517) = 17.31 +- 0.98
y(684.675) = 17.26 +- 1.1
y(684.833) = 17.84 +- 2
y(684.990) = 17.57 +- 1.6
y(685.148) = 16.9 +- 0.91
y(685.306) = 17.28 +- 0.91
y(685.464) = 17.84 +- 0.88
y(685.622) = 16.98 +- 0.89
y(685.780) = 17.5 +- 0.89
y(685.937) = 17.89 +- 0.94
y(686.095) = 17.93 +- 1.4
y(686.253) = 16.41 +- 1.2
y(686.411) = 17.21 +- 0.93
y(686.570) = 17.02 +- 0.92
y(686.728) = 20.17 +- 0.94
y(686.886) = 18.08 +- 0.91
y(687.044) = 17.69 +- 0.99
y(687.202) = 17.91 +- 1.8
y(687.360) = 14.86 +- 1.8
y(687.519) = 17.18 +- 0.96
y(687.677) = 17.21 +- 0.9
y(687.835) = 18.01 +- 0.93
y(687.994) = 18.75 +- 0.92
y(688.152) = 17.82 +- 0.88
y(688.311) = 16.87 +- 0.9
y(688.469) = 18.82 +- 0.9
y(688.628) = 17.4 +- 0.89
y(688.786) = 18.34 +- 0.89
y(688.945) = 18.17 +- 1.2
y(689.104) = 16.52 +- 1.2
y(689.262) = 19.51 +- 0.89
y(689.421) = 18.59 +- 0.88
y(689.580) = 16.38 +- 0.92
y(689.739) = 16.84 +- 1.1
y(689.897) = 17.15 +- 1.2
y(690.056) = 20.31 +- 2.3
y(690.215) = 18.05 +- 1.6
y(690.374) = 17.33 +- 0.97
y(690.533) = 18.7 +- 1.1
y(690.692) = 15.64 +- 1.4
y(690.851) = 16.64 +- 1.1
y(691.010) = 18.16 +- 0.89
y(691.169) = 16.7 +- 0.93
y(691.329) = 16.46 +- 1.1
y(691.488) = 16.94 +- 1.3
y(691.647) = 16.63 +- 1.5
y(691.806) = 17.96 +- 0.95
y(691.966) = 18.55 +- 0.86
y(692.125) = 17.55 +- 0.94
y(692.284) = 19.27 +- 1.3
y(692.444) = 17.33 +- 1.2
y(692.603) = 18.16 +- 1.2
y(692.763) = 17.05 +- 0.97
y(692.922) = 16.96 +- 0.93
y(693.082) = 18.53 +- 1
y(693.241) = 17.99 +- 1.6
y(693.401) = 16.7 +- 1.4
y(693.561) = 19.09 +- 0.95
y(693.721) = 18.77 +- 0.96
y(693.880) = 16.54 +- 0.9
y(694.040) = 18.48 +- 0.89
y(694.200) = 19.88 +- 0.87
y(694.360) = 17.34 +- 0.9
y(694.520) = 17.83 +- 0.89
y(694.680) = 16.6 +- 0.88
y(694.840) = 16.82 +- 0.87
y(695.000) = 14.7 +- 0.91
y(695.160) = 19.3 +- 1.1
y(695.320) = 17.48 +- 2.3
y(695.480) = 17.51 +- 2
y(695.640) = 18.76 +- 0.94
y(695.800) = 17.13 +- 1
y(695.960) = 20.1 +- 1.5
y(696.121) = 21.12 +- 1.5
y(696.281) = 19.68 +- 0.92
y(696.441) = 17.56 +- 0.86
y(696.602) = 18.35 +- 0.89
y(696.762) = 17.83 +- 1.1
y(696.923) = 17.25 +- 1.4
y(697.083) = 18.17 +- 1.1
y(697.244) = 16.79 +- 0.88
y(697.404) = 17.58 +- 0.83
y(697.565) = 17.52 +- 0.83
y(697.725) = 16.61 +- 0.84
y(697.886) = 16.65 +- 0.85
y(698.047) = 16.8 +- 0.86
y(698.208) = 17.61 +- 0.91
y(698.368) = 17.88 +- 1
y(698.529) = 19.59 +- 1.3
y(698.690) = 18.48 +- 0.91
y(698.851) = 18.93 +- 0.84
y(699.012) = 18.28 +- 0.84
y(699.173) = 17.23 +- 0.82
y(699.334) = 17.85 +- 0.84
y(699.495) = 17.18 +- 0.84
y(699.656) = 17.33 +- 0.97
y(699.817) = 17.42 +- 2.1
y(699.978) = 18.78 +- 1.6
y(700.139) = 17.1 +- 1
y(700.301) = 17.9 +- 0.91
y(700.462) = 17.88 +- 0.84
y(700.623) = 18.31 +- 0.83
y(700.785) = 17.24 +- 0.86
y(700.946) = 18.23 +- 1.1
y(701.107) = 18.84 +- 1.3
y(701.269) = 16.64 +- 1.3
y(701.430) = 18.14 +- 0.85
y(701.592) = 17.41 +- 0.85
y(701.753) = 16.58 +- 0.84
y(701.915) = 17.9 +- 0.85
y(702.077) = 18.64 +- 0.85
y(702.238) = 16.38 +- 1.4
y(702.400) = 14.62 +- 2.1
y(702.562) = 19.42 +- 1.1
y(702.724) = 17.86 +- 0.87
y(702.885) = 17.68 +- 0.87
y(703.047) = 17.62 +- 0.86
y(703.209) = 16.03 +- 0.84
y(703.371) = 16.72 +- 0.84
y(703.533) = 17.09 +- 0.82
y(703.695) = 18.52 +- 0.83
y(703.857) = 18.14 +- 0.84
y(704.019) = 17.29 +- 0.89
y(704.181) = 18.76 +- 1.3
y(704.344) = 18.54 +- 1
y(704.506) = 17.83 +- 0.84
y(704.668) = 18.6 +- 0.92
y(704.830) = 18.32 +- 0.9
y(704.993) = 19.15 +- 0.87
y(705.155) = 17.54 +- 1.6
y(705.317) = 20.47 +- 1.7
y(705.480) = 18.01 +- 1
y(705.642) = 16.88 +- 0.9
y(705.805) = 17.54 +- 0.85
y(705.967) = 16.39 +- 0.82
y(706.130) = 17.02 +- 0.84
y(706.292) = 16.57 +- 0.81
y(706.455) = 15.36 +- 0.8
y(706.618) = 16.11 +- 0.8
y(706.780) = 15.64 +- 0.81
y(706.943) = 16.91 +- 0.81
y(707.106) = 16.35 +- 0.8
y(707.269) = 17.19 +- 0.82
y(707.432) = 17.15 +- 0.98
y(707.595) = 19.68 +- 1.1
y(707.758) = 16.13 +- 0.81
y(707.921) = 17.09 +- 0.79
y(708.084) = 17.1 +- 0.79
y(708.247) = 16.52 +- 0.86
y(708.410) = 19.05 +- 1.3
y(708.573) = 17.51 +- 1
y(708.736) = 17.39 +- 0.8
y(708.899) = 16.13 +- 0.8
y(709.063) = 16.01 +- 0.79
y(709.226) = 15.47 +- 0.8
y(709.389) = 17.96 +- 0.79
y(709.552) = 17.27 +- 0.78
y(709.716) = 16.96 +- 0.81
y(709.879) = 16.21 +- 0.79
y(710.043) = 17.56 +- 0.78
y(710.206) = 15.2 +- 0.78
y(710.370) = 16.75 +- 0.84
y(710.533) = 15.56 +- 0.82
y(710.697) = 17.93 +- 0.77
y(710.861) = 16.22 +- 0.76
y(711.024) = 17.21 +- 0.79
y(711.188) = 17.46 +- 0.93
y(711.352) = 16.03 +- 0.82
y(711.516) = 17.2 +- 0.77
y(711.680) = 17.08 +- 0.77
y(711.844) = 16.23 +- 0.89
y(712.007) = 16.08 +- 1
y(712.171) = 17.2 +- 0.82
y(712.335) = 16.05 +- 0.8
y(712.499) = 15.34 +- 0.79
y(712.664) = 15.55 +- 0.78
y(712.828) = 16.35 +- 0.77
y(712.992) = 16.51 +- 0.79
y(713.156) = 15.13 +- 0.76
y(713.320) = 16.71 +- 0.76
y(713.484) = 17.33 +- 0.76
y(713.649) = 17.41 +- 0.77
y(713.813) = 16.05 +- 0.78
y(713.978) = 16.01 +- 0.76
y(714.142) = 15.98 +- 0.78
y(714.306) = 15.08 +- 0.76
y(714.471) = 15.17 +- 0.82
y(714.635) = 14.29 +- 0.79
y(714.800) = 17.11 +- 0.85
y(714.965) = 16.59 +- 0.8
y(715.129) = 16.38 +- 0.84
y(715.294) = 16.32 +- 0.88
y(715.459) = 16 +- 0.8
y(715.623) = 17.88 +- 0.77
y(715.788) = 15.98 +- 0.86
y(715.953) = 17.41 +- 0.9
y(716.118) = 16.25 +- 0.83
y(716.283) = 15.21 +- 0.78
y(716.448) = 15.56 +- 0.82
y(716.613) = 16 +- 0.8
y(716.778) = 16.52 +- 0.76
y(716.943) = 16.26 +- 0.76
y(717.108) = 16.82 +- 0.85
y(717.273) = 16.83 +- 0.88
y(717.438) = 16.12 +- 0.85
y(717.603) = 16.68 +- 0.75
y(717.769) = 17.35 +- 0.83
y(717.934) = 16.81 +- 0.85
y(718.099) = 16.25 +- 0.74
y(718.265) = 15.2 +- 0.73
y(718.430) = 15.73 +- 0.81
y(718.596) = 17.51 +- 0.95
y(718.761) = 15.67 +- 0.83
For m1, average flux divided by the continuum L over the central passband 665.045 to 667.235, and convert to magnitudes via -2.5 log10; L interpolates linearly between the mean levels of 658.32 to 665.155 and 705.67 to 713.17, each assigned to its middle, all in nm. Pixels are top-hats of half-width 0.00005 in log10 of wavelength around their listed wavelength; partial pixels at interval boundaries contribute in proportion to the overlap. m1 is 0.06 mag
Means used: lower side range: 18.5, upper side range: 16.7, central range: 17.4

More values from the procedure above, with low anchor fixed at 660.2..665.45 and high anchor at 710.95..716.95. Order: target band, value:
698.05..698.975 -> -0.10 mag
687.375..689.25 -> -0.04 mag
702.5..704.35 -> -0.07 mag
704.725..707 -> -0.05 mag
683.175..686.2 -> -0.03 mag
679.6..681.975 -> 0.00 mag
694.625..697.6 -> -0.07 mag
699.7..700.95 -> -0.07 mag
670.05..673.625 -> -0.10 mag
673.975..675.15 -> 0.03 mag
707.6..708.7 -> -0.06 mag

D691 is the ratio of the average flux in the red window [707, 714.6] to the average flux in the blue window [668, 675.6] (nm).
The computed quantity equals 0.9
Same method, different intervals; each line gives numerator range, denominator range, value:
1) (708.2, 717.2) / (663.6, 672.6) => 0.90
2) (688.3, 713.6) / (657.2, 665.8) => 0.93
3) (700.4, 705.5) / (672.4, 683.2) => 1.01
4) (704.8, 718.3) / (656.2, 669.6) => 0.86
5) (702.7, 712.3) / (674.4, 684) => 0.99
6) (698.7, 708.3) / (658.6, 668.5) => 0.97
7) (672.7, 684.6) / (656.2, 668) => 0.90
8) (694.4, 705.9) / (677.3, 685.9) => 1.03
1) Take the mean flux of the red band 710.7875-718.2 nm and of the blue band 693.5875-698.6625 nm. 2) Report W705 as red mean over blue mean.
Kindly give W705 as 0.91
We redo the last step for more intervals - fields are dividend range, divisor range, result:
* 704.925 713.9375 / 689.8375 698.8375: 0.95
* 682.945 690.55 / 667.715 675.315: 0.95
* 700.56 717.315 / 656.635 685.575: 0.94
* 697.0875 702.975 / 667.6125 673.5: 0.93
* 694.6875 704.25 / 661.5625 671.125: 0.99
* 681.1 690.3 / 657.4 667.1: 0.95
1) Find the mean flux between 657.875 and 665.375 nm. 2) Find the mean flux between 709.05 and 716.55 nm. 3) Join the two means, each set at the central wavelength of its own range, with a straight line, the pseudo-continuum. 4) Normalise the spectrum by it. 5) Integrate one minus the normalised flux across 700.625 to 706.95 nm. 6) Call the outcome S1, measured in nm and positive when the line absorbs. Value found -0.26 nm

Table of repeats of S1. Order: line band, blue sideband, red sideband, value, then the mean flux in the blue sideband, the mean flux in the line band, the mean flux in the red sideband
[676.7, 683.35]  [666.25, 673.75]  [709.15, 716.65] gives 0.32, 18.6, 17.2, 16.4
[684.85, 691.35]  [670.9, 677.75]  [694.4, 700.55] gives 0.14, 18.2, 17.6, 17.8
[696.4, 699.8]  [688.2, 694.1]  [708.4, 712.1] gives -0.06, 17.7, 17.7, 16.8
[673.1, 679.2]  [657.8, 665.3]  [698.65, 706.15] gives 0.30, 18.9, 17.6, 17.8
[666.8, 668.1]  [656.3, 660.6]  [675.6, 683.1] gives 0.07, 21.4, 18.6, 17.2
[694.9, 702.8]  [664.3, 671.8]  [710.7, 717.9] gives -0.36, 18.3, 17.8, 16.4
